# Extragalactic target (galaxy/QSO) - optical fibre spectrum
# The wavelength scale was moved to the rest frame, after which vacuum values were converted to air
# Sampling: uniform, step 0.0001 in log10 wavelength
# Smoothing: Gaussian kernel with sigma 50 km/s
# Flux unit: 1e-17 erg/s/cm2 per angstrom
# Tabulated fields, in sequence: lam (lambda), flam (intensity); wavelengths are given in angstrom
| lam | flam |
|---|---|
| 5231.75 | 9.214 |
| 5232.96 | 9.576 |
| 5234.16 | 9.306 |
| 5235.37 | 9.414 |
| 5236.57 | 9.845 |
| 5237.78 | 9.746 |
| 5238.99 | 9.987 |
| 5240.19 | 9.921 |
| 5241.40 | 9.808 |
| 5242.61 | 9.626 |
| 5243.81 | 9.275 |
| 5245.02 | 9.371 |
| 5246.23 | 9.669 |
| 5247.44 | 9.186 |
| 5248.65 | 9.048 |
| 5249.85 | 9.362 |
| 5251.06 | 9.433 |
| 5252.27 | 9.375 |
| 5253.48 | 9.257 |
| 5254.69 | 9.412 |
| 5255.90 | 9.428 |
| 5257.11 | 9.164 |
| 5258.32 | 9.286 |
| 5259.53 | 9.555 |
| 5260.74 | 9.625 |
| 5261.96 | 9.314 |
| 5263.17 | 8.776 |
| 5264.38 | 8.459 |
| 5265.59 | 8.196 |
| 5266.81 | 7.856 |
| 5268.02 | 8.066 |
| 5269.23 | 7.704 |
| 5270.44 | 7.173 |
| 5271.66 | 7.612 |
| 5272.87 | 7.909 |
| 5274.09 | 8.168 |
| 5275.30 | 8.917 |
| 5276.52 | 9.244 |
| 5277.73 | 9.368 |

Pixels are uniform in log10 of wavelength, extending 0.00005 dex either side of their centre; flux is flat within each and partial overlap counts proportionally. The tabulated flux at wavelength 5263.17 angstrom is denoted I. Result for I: 8.776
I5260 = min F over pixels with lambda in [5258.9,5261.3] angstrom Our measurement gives 9.555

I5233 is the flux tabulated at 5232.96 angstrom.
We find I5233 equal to 9.576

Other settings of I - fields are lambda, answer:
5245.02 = 9.371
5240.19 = 9.921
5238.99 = 9.987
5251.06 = 9.433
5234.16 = 9.306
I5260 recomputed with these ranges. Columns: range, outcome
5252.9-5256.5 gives 9.257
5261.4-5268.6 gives 7.856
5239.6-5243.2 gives 9.626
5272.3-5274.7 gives 7.909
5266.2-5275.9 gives 7.173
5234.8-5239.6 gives 9.414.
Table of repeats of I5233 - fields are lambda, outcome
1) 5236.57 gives 9.845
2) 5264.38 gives 8.459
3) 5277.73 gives 9.368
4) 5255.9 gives 9.428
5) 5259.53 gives 9.555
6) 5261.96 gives 9.314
